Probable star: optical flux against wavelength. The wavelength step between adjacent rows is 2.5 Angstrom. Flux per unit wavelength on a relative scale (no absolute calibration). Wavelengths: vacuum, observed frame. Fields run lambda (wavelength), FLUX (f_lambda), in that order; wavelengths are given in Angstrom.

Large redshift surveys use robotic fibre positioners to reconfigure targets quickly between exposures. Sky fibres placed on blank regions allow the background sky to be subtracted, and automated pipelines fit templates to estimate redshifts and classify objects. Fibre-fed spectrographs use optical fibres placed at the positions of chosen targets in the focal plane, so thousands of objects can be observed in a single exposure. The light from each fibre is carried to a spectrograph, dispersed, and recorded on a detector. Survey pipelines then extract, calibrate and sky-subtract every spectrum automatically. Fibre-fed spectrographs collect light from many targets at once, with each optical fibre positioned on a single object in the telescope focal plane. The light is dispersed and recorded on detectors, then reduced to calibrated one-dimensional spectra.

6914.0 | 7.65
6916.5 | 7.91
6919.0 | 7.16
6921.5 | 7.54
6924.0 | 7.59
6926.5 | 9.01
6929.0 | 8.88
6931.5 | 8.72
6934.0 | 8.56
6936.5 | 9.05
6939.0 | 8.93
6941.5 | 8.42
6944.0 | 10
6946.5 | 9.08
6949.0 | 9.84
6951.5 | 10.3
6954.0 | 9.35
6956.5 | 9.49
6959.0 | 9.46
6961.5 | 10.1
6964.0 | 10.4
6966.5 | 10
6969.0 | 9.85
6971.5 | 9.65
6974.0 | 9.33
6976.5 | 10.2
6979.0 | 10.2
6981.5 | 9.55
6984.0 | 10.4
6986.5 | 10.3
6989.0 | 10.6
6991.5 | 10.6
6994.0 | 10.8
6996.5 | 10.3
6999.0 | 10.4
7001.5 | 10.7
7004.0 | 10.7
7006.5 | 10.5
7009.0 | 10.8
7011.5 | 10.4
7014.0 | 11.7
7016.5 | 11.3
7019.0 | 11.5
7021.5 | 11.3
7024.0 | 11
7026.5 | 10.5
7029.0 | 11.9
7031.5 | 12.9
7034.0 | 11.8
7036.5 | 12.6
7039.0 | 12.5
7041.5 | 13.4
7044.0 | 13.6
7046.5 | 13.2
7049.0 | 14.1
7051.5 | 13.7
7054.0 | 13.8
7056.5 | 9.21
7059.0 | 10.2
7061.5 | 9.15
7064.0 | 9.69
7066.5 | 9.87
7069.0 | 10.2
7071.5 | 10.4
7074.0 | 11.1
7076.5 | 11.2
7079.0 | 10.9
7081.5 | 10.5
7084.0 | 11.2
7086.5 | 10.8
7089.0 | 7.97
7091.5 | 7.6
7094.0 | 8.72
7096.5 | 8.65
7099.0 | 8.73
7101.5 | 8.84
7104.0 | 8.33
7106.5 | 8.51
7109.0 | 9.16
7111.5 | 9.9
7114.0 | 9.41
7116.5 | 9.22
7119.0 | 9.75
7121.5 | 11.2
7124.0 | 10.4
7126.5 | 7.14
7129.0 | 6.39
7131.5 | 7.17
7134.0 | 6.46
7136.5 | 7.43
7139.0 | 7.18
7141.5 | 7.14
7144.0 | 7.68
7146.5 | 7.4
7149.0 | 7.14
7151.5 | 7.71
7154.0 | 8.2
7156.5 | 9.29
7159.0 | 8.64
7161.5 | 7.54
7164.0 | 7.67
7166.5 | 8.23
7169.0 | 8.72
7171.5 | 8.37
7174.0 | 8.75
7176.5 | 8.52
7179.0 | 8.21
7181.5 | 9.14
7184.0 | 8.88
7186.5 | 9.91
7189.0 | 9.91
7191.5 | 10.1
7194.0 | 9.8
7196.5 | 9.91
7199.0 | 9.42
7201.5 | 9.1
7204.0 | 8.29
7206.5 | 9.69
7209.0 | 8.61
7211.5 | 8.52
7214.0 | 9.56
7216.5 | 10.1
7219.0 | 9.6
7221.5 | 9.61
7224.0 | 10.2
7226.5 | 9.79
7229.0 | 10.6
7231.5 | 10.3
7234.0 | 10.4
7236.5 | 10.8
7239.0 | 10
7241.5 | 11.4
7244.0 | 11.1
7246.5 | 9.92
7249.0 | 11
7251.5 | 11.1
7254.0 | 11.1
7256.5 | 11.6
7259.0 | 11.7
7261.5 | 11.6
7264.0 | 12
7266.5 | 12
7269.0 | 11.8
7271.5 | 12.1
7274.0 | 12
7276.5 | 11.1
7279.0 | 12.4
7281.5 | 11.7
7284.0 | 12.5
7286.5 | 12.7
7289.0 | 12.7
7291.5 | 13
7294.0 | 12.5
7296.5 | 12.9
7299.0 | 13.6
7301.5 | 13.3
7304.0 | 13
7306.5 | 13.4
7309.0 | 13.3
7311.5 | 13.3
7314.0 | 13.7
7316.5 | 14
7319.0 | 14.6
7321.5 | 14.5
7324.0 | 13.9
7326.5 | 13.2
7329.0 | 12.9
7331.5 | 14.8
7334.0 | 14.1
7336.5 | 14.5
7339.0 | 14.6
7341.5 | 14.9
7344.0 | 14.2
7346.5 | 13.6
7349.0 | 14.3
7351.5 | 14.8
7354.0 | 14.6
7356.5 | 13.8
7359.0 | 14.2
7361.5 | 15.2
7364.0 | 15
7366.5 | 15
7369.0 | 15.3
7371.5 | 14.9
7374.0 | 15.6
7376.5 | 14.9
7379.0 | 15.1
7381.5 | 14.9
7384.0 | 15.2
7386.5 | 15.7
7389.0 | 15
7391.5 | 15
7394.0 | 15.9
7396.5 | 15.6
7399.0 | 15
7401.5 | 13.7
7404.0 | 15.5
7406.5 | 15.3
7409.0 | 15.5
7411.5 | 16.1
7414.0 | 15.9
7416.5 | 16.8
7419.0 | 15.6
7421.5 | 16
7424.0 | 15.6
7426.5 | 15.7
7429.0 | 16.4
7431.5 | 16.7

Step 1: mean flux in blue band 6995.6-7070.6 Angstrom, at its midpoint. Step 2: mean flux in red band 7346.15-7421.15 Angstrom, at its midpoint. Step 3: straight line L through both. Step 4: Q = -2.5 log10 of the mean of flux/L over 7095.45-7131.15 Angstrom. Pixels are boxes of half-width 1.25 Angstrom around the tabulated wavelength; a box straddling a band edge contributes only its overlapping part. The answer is 0.35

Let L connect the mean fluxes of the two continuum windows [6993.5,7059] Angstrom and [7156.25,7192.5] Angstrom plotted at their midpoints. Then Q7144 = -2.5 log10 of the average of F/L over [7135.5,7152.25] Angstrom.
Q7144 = 0.26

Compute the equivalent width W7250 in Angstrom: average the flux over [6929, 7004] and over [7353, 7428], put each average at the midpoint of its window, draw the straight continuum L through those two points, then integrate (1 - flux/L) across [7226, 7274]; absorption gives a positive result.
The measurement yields 8.4 Angstrom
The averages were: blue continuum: 9.81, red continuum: 15.3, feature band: 11.1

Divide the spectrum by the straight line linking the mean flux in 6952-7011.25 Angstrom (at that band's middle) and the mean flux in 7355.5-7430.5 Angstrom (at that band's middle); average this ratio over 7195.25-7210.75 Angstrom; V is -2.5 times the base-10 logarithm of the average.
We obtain 0.38 mag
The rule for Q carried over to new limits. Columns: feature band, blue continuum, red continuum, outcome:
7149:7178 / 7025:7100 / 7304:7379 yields 0.42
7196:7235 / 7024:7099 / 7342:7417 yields 0.33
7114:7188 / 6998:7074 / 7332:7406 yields 0.46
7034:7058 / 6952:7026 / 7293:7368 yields -0.17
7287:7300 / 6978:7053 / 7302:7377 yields 0.08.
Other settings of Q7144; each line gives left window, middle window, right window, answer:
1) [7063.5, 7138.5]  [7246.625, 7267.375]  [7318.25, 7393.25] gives 0.100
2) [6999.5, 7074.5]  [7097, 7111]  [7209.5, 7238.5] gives 0.236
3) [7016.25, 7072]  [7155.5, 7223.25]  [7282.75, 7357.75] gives 0.372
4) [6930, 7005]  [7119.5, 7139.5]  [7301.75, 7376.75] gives 0.415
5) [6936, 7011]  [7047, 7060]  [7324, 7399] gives -0.125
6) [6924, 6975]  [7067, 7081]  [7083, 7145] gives -0.214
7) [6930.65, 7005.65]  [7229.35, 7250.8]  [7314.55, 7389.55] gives 0.235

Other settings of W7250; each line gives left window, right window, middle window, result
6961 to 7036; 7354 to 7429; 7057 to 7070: 1.9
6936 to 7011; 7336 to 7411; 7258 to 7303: 4.7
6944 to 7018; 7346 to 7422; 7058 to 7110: 8.4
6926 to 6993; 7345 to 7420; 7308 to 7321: 0.4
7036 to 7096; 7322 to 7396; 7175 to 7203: 7.2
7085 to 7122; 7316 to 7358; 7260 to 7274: 0.8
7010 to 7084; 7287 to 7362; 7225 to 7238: 2.7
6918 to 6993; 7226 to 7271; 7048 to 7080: -3.2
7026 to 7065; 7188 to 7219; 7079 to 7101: 3.8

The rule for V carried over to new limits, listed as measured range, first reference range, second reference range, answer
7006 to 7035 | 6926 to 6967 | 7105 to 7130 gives -0.22 mag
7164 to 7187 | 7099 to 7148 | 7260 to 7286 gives 0.11 mag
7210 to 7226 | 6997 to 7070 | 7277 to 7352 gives 0.31 mag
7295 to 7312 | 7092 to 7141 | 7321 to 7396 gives 0.00 mag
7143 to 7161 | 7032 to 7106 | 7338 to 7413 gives 0.43 mag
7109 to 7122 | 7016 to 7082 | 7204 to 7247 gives 0.13 mag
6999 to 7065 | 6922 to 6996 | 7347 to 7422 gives -0.10 mag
